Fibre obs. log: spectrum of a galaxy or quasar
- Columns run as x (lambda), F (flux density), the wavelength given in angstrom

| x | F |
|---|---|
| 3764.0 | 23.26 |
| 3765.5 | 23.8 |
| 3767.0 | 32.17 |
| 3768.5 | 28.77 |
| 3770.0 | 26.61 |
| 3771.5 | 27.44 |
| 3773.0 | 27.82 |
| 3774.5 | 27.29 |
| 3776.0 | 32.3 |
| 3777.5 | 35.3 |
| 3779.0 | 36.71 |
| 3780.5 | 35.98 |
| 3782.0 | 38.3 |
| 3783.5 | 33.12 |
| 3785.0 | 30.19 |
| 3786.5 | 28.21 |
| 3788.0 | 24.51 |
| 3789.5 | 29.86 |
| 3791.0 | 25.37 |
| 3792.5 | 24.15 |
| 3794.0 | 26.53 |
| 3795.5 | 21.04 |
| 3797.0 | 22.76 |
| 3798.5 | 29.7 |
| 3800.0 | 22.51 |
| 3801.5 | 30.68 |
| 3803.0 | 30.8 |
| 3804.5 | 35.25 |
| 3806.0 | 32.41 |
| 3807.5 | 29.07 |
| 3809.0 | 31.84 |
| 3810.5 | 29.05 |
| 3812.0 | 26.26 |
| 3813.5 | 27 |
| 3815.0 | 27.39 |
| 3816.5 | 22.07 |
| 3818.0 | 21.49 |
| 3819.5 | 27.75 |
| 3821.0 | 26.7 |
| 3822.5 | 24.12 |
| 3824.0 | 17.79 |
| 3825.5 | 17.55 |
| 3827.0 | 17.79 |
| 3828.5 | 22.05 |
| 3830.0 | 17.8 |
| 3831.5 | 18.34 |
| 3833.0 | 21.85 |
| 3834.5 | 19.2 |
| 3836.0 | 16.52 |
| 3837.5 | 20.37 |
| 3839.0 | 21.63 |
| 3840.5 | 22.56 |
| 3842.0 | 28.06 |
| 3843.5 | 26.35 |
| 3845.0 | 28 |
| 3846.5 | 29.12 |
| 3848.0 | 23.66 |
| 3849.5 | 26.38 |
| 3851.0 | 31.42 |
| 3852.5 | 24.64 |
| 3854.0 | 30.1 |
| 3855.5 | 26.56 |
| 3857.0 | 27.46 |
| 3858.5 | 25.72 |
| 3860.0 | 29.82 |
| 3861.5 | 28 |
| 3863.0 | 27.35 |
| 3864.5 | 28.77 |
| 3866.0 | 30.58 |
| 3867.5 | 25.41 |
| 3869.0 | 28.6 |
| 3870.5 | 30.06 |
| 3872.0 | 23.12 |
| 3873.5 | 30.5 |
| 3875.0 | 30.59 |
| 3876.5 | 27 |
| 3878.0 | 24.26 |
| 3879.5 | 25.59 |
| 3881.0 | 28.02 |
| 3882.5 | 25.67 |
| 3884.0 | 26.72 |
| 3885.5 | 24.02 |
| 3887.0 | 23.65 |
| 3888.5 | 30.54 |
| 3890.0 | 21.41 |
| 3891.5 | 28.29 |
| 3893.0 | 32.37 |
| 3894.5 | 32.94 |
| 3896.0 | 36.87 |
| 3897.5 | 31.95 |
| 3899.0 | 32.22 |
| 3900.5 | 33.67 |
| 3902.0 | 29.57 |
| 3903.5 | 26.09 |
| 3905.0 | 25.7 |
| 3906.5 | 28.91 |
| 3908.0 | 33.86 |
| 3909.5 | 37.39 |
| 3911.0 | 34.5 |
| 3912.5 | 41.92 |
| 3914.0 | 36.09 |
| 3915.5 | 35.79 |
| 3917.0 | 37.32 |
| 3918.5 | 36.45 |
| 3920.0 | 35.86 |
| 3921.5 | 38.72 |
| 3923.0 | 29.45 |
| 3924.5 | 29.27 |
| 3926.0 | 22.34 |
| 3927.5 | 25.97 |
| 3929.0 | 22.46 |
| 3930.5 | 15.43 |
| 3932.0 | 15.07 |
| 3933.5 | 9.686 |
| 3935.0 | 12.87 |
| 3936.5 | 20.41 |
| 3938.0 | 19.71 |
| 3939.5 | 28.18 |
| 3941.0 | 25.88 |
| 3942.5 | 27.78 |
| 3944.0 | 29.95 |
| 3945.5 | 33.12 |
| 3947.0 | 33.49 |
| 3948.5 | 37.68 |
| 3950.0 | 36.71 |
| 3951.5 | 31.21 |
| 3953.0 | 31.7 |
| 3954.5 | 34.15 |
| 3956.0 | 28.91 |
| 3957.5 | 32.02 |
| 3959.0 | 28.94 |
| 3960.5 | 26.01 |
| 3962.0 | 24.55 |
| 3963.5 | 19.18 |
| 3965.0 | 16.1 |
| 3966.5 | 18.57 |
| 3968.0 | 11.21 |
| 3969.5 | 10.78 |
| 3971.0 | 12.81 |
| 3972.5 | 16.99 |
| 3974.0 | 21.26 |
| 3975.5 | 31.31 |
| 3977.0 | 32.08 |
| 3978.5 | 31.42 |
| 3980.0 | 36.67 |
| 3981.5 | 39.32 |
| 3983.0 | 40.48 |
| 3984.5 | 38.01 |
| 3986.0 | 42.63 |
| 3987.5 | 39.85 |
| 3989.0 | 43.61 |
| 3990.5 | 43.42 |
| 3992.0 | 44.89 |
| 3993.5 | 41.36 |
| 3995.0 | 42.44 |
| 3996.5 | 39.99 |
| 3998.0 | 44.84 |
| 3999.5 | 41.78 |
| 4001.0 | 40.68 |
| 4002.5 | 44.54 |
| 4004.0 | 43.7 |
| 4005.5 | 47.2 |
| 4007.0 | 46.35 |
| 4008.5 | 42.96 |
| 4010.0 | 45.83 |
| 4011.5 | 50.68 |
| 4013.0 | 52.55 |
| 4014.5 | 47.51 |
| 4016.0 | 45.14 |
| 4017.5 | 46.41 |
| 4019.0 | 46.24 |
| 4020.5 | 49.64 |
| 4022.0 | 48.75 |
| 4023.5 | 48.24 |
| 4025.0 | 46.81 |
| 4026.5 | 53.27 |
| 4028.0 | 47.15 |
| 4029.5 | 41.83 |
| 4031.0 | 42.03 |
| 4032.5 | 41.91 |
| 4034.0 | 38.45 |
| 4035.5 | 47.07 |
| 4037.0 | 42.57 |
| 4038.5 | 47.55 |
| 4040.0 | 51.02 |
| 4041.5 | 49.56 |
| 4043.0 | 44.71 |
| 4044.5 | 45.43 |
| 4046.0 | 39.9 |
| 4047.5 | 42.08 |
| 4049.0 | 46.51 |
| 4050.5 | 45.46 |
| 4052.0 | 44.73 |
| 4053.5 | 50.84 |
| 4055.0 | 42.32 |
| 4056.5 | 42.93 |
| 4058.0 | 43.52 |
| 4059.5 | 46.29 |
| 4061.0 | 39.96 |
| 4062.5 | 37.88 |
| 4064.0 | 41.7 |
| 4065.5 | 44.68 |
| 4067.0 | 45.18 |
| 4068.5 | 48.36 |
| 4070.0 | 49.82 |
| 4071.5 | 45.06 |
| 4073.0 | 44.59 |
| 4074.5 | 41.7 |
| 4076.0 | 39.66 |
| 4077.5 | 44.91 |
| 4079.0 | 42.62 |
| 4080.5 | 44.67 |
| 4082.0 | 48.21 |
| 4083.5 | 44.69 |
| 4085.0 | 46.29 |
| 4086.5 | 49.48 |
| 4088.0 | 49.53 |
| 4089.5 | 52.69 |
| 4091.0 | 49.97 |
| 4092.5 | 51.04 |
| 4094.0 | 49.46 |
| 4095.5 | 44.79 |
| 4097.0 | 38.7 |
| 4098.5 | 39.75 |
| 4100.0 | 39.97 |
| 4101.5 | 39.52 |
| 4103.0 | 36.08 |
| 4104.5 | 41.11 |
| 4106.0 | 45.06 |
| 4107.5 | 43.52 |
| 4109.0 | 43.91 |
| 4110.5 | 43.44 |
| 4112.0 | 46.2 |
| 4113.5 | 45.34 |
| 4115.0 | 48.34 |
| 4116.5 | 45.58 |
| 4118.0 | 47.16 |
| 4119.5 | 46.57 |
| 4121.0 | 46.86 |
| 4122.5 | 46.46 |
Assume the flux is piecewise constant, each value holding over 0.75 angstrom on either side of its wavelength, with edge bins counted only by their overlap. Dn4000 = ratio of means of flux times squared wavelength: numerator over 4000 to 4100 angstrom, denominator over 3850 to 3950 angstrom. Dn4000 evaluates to 1.72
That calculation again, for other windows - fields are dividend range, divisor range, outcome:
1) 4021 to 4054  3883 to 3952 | 1.67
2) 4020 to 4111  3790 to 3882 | 1.95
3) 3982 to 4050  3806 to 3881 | 1.92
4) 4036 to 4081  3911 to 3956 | 1.64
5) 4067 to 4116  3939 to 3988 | 1.67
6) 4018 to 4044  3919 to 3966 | 1.82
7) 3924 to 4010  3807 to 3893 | 1.29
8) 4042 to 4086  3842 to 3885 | 1.79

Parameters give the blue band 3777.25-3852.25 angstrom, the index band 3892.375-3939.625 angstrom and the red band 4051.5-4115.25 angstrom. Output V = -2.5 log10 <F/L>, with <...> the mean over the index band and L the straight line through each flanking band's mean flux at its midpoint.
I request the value 0.14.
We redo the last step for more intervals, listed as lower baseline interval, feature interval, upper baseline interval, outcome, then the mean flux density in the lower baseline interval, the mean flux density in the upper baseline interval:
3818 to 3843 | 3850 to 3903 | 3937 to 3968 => -0.19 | 21.3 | 27.7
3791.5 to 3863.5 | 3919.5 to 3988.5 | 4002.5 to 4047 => 0.39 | 25.3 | 46.2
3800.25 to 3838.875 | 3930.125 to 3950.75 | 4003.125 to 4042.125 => 0.45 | 24.4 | 46.5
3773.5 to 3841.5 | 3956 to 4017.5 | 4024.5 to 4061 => 0.15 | 26.2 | 45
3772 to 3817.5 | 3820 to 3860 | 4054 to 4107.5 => 0.31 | 29.1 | 44.4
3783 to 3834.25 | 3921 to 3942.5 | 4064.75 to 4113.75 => 0.45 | 25.6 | 44.8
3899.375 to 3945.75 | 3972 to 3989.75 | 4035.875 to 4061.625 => 0.05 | 28.3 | 45.1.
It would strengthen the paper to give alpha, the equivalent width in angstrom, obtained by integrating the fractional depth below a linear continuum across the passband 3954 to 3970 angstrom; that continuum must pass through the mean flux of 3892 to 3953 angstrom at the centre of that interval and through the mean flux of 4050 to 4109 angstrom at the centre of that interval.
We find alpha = 5.0 angstrom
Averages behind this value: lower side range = 29.6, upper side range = 44.5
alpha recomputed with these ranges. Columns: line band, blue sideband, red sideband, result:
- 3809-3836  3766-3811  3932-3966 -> 5.8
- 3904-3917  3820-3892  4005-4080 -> -1.3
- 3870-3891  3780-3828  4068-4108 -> 3.5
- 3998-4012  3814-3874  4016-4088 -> -1.4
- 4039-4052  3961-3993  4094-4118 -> -3.2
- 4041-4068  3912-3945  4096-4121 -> -4.0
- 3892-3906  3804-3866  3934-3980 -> -3.2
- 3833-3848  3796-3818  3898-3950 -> 2.6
